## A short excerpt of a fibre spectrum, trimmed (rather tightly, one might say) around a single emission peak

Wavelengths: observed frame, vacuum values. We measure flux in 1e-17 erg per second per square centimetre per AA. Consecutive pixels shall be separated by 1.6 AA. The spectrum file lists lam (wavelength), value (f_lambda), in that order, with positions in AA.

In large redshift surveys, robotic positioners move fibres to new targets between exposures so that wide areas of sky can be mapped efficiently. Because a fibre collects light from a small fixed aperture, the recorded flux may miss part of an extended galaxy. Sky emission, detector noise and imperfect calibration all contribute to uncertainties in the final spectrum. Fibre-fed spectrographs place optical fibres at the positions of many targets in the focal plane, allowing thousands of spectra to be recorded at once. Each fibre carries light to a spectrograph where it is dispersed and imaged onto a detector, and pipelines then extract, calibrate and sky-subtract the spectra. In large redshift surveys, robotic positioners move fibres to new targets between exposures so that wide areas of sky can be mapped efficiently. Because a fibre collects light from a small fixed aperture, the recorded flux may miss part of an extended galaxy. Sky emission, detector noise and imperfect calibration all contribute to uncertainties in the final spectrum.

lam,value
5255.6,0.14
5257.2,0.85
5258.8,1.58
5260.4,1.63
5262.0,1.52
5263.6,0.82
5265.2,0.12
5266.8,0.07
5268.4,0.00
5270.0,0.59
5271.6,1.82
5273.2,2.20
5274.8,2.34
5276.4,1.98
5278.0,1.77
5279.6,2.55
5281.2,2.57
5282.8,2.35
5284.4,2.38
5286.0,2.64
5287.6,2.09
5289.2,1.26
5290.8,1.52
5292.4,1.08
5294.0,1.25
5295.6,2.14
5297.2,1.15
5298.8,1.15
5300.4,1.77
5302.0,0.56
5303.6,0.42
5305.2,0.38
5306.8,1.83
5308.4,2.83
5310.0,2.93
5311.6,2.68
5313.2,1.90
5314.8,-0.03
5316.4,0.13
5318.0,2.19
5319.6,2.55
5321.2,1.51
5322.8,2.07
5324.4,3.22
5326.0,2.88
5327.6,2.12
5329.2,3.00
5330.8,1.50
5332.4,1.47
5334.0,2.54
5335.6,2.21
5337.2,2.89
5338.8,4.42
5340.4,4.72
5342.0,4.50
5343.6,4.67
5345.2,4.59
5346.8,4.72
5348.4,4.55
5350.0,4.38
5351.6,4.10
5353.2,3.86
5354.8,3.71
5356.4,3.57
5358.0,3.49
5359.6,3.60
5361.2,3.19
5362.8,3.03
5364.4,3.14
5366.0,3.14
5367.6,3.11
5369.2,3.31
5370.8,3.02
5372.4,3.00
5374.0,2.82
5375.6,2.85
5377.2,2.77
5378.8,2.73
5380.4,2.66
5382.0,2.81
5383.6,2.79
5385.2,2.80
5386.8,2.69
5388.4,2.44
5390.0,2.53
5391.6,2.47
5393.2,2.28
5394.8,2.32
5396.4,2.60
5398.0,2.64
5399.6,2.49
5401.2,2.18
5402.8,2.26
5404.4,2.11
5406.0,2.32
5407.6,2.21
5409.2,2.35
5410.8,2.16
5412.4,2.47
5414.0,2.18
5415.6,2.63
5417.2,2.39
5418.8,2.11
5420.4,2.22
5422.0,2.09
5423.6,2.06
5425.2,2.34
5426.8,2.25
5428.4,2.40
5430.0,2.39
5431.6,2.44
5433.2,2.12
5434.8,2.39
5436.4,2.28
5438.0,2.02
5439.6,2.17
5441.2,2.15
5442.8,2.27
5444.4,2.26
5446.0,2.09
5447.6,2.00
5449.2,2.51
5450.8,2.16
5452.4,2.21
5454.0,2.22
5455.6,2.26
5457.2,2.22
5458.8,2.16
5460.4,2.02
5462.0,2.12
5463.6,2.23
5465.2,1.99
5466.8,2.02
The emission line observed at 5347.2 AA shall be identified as Ly-alpha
